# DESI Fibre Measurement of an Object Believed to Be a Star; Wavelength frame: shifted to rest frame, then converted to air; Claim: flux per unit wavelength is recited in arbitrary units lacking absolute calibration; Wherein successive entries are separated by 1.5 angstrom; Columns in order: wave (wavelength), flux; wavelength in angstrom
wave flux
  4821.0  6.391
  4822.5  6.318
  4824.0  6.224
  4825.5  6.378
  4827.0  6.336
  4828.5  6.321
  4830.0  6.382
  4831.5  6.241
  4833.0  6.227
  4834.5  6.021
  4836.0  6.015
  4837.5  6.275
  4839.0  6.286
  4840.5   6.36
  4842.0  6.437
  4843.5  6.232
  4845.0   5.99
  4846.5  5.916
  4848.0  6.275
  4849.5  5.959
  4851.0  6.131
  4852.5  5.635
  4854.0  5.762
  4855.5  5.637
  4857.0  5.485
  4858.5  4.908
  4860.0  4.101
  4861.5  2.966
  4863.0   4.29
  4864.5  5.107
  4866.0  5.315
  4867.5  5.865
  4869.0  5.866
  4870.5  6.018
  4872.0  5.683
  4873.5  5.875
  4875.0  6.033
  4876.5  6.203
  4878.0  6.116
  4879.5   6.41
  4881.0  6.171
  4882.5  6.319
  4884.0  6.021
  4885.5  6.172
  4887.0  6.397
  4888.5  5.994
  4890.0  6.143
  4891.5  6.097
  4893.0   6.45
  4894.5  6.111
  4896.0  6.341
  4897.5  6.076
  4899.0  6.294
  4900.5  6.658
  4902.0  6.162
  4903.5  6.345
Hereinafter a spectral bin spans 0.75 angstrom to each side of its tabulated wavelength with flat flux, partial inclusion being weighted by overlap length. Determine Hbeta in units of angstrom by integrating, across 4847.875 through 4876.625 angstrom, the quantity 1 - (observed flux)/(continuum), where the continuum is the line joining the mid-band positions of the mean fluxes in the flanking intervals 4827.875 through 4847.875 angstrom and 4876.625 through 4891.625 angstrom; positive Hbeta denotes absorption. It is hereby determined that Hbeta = 3.6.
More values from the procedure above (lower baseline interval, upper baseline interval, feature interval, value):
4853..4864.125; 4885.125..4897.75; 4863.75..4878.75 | -1.36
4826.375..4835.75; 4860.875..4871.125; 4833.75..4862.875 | 0.05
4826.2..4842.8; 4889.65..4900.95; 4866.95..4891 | 0.70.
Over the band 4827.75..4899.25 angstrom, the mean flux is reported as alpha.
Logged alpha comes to 5.89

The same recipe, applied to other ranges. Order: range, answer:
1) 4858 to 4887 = 5.58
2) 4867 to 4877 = 5.93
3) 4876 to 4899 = 6.2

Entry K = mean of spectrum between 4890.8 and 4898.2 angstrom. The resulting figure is 6.22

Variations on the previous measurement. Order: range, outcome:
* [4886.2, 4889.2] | 6.2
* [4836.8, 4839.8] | 6.28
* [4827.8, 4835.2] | 6.24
